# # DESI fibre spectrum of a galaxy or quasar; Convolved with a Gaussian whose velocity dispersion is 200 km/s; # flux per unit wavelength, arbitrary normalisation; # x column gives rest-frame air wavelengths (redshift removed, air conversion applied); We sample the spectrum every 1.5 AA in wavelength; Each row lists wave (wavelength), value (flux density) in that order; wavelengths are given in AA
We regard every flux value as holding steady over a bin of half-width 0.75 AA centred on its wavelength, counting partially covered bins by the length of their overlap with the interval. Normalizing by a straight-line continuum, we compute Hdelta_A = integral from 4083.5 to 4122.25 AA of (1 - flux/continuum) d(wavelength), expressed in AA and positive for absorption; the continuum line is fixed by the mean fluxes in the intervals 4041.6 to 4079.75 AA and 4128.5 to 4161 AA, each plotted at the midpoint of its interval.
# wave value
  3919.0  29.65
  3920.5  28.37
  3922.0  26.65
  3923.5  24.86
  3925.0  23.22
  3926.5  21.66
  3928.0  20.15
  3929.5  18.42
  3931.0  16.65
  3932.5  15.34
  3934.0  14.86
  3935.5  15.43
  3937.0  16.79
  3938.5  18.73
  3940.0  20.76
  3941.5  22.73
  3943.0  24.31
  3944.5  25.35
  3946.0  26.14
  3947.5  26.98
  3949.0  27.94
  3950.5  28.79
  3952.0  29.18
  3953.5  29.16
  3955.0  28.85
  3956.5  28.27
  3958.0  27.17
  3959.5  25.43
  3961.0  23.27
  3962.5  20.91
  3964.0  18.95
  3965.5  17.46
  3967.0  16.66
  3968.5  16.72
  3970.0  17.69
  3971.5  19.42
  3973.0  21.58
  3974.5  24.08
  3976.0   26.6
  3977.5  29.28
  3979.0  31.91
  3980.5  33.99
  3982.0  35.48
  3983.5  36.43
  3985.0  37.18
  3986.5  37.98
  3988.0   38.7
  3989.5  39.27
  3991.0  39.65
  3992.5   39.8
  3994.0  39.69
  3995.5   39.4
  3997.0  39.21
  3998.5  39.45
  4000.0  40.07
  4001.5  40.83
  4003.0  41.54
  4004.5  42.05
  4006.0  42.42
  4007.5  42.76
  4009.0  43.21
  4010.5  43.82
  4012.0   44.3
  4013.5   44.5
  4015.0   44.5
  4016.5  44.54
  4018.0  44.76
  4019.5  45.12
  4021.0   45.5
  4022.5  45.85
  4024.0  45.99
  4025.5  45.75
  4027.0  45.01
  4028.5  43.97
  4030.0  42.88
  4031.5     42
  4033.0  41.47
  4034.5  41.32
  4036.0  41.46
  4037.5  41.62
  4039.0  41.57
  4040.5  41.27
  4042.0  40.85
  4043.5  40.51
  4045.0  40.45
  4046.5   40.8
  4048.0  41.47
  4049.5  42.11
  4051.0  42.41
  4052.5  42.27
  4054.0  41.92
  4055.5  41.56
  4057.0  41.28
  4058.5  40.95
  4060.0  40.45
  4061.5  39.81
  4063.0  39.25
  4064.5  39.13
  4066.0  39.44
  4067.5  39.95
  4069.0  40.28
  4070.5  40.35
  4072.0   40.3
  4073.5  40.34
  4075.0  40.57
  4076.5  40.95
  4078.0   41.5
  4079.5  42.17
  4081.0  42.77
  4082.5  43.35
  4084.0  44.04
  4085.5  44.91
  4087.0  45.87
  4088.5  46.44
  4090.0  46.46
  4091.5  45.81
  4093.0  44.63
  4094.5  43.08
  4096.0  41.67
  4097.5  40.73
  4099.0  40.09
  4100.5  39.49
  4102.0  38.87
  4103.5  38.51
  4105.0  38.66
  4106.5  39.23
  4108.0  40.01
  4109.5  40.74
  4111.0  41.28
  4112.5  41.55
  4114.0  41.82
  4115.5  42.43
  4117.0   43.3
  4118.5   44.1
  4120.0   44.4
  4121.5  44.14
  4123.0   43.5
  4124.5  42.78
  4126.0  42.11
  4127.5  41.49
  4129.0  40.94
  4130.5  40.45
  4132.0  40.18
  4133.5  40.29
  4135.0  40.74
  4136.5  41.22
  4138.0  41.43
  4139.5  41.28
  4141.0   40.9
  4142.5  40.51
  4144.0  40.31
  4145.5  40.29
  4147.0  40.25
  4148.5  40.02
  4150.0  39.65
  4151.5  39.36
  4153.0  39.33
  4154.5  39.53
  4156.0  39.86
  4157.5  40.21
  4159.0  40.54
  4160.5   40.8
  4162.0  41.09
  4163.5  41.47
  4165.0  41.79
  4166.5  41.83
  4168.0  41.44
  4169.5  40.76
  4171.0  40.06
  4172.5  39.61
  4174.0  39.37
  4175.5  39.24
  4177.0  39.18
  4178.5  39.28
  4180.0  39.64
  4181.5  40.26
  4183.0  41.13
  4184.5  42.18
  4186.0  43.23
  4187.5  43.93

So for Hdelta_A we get -1.7 AA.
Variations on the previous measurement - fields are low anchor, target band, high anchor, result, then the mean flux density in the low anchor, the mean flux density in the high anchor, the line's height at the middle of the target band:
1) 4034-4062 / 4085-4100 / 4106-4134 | -0.8 AA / 41.3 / 41.9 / 41.6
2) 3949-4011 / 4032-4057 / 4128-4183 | -4.6 AA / 32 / 40.4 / 35.1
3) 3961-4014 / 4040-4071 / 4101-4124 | -2.4 AA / 33.6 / 41.5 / 37.9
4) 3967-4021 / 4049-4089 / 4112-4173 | -2.8 AA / 36.6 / 41.2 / 38.9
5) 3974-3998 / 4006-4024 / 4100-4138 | -3.7 AA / 35.7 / 41.3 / 36.9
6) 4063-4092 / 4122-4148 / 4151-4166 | -0.1 AA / 42.2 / 40.4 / 41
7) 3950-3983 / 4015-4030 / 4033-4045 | -3.0 AA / 25.1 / 41.2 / 37.5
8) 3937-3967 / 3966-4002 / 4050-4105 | -4.1 AA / 24.4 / 41.7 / 28.8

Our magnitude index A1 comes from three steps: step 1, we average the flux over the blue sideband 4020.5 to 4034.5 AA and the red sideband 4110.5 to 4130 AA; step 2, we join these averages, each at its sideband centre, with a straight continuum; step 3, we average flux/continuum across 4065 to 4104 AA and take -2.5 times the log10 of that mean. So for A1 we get 0.029 mag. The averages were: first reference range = 44.1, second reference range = 42.6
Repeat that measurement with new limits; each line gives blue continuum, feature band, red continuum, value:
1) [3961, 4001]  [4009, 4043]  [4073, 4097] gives -0.20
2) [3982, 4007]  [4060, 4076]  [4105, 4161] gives 0.01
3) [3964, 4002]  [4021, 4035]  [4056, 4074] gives -0.21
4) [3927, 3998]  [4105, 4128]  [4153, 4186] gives -0.14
